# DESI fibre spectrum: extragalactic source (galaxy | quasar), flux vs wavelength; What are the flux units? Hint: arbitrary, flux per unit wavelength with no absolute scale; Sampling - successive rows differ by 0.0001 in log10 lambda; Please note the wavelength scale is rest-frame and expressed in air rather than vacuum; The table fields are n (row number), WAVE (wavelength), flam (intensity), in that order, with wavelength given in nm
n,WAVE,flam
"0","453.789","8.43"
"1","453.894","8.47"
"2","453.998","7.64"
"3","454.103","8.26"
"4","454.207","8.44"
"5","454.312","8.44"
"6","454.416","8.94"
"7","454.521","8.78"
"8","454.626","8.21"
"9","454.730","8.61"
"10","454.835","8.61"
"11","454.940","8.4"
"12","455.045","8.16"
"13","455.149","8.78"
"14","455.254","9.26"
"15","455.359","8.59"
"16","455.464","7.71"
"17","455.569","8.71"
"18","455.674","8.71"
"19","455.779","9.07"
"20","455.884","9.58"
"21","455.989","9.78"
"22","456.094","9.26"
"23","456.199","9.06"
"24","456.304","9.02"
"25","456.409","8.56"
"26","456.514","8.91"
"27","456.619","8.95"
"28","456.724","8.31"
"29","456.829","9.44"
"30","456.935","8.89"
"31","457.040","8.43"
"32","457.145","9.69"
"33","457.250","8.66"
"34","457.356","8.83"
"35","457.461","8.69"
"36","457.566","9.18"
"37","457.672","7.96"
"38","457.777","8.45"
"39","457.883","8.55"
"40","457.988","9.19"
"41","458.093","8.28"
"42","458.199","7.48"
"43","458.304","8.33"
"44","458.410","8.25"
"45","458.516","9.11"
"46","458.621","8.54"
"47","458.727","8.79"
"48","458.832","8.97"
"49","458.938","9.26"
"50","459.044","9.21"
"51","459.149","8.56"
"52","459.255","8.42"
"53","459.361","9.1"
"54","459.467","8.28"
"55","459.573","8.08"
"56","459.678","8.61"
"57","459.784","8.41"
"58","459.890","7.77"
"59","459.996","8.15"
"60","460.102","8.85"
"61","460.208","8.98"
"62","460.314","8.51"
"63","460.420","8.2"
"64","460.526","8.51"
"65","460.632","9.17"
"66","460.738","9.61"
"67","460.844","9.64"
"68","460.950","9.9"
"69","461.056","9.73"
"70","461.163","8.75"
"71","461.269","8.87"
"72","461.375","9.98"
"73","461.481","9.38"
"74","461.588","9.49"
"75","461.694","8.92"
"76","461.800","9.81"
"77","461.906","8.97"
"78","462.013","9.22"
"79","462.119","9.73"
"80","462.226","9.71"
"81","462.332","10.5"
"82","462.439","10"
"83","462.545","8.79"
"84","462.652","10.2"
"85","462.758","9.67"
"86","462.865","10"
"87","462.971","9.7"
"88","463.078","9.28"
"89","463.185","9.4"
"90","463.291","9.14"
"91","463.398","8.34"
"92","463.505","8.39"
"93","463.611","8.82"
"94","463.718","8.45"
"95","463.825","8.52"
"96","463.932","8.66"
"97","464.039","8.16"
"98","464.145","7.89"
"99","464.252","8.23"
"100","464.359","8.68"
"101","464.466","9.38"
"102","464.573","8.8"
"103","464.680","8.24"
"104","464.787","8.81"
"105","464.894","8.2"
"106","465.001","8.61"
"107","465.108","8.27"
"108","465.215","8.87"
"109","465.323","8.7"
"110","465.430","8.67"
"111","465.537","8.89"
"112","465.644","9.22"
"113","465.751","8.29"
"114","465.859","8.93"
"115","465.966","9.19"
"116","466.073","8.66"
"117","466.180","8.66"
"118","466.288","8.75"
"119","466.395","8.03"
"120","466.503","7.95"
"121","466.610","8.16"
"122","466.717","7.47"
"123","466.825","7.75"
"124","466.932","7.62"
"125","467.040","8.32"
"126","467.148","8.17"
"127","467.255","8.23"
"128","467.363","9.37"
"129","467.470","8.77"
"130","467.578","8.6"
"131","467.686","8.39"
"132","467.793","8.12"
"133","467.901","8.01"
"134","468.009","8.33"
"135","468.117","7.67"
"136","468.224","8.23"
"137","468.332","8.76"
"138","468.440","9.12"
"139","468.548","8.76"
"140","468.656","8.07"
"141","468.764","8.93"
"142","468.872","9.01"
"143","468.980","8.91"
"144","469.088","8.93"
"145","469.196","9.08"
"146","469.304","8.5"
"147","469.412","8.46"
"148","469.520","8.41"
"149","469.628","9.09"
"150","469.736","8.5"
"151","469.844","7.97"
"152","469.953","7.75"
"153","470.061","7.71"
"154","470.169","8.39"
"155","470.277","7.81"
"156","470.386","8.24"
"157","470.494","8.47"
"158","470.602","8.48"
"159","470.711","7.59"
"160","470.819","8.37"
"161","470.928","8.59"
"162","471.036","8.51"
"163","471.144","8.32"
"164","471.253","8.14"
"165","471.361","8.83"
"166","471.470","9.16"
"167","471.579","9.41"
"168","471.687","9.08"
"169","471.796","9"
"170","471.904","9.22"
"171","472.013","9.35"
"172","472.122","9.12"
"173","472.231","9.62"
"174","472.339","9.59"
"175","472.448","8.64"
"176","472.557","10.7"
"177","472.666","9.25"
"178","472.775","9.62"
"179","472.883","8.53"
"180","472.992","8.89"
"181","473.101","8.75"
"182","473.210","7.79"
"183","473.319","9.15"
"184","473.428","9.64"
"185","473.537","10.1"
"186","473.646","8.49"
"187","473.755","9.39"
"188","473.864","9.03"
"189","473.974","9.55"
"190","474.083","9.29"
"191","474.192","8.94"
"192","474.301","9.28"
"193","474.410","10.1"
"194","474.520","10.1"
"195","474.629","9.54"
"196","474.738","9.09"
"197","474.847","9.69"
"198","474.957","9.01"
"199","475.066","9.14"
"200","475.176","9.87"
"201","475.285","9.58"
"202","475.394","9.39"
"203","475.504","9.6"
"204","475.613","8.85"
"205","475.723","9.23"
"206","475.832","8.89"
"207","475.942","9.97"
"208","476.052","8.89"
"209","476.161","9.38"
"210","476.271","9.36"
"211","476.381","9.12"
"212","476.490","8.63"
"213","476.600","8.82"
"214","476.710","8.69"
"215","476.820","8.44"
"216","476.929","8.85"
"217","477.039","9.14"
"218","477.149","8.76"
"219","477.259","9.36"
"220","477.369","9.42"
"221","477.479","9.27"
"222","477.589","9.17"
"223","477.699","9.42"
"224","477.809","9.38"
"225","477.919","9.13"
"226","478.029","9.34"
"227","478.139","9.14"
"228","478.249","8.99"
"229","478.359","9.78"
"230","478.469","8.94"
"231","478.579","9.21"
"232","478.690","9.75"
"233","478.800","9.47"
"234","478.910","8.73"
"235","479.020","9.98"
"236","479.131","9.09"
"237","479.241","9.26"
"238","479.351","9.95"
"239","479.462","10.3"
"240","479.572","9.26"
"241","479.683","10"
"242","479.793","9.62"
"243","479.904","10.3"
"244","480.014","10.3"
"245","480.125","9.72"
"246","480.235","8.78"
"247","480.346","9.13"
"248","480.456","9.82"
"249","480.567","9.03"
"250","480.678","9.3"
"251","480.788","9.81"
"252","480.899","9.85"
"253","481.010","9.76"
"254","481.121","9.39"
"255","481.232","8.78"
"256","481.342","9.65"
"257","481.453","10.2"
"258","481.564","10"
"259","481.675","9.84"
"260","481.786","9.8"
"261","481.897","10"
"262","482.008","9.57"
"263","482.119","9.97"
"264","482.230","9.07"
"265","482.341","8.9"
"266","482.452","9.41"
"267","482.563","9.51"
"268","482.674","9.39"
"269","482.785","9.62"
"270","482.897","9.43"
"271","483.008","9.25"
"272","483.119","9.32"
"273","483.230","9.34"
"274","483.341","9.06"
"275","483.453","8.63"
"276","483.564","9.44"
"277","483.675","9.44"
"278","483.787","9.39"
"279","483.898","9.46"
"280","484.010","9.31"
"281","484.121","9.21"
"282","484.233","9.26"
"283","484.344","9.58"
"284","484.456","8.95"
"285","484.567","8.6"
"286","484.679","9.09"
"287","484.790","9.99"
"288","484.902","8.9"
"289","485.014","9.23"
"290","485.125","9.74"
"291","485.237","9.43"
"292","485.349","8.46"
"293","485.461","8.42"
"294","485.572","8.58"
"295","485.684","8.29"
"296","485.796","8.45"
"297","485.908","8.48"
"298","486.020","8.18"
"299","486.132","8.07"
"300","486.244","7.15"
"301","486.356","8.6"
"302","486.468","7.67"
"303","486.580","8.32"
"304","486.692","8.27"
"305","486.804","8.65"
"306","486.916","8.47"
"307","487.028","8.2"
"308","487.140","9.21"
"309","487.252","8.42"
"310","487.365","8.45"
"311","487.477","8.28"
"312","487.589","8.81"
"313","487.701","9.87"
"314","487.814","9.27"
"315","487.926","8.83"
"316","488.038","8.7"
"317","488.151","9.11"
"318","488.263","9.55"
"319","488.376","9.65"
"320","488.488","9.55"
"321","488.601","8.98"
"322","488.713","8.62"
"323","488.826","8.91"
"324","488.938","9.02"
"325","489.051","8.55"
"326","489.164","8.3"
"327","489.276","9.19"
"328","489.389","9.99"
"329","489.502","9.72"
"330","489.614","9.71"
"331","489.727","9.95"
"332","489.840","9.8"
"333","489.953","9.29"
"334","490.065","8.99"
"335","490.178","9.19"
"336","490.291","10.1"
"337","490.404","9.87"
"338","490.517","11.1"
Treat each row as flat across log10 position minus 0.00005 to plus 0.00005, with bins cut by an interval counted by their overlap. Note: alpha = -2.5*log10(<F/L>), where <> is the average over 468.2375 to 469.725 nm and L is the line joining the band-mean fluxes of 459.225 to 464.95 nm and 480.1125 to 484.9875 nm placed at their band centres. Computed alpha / 0.05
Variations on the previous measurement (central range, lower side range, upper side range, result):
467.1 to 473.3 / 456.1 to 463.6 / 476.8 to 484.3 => 0.07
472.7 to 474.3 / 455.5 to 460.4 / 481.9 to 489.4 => -0.03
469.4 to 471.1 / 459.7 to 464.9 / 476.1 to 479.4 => 0.11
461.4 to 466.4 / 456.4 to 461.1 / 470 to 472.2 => -0.04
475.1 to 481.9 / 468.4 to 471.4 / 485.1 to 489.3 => -0.10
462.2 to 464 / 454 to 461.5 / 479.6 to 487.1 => -0.05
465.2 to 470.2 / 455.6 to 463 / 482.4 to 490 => 0.06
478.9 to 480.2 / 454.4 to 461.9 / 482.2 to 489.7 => -0.09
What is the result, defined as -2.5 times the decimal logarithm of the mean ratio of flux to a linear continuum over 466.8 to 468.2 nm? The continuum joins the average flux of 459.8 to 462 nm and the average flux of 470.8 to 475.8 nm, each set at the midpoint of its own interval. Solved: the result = 0.11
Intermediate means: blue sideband 9.05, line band 8.27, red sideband 9.19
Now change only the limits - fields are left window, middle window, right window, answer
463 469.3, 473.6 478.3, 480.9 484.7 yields -0.02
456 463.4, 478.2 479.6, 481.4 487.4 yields -0.05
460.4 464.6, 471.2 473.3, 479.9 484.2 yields 0.03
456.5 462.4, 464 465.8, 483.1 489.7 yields 0.04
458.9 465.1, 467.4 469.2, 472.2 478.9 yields 0.07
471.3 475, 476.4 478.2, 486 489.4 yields 0.01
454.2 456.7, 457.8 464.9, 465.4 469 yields -0.04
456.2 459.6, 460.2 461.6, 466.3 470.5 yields -0.07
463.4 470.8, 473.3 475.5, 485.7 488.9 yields -0.11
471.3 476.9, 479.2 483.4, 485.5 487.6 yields -0.10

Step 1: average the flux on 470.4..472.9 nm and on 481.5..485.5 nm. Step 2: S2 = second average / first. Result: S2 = 1.04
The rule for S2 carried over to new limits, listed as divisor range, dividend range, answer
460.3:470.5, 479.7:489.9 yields 1.05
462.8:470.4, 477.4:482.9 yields 1.11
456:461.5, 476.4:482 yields 1.07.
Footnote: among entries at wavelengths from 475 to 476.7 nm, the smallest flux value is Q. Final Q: 8.63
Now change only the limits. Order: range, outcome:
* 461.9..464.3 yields 7.89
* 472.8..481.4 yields 7.79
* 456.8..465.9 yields 7.48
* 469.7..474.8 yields 7.59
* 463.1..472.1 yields 7.47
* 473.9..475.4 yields 8.94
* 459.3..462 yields 7.77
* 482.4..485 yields 8.6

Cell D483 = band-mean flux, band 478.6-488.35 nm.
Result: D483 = 9.18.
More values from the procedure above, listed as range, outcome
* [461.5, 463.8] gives 9.35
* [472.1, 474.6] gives 9.29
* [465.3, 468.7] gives 8.43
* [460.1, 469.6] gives 8.81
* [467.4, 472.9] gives 8.67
